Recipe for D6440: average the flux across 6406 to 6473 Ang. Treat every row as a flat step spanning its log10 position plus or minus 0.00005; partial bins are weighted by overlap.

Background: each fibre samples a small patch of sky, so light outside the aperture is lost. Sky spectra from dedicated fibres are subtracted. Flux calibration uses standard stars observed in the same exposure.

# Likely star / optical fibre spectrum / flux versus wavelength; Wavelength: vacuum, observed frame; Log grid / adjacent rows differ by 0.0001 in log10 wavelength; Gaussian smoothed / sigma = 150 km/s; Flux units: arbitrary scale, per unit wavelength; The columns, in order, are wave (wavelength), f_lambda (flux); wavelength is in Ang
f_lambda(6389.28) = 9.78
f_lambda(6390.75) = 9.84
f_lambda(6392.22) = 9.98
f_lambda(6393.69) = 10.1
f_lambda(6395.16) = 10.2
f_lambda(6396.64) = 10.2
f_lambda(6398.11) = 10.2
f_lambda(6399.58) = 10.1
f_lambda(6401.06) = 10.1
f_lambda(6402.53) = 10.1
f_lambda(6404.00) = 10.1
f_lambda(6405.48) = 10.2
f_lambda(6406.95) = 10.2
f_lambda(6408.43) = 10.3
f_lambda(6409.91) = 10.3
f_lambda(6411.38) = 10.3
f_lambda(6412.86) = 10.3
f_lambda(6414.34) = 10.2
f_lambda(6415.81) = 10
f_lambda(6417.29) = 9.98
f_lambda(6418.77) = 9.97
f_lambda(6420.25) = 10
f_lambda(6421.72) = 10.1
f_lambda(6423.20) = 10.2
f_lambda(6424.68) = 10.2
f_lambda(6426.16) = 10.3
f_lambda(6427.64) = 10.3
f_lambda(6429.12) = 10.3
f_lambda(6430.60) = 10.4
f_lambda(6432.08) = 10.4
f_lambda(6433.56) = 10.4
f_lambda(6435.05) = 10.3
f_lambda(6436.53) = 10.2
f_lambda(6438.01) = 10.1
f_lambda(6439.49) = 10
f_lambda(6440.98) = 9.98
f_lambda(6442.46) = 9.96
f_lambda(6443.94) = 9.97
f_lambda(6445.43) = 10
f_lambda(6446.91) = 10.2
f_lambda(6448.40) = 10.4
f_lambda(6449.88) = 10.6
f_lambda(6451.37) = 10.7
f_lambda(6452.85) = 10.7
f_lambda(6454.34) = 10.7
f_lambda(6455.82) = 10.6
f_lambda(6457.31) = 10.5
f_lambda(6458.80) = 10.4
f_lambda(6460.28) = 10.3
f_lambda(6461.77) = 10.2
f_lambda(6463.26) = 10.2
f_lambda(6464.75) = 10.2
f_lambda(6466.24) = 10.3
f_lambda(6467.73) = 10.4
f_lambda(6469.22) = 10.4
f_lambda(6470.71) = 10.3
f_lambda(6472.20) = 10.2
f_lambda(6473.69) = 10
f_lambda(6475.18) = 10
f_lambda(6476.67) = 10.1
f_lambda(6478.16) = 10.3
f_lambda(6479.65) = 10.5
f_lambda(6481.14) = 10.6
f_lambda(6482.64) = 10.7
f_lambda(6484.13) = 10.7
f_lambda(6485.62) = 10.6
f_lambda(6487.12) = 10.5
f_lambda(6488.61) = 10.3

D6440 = 10.3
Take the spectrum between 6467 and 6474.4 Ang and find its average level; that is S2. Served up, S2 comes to 10.3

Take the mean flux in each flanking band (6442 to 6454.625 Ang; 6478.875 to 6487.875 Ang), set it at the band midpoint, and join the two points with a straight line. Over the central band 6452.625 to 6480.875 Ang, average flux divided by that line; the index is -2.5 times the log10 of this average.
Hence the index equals 0.02 mag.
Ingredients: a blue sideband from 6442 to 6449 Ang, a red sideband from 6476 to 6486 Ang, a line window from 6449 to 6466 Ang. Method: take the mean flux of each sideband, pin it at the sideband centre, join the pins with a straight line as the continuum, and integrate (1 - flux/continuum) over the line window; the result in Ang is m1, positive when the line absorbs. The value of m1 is -0.37 Ang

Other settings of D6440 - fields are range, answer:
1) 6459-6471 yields 10.3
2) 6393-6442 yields 10.2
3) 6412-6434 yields 10.2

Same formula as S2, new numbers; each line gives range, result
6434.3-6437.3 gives 10.2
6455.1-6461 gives 10.5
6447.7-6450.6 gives 10.5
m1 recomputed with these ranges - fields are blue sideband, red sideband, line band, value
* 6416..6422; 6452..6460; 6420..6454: 0.09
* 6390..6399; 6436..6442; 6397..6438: -0.50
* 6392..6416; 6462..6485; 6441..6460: -0.18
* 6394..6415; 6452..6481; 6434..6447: 0.25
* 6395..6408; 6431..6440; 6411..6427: 0.10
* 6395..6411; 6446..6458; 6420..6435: 0.14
